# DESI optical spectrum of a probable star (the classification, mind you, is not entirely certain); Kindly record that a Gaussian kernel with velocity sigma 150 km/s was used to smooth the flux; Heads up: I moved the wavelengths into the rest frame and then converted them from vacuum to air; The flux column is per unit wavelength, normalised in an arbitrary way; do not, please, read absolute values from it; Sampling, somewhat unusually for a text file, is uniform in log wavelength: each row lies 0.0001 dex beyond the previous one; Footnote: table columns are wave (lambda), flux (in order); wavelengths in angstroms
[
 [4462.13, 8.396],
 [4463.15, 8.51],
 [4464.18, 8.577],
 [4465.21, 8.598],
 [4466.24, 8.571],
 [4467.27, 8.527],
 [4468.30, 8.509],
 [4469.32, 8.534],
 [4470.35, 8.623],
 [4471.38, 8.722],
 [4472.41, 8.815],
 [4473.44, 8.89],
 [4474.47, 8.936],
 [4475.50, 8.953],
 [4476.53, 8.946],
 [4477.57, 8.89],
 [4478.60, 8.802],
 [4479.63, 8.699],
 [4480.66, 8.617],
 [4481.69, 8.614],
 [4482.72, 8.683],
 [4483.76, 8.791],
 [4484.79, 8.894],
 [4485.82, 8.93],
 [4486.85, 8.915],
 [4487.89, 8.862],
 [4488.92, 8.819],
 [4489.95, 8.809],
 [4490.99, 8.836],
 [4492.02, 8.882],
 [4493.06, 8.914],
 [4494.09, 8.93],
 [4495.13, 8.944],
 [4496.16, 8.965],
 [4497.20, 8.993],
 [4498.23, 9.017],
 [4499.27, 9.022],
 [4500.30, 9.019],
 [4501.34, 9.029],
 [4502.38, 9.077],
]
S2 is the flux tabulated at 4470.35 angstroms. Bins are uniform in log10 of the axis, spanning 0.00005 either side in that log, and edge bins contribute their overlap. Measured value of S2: 8.623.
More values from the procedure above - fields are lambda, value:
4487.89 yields 8.862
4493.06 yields 8.914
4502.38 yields 9.077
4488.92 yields 8.819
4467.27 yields 8.527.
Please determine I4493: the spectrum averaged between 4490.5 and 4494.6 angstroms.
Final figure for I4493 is 8.9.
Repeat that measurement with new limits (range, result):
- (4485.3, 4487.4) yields 8.92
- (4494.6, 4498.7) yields 8.98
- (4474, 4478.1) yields 8.92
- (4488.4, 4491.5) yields 8.82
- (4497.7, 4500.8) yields 9.04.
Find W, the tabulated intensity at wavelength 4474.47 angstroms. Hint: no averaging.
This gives 8.936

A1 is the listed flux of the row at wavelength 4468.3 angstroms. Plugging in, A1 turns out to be 8.509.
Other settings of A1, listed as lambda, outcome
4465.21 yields 8.598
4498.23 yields 9.017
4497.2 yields 8.993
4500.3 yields 9.019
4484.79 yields 8.894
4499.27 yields 9.022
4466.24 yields 8.571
